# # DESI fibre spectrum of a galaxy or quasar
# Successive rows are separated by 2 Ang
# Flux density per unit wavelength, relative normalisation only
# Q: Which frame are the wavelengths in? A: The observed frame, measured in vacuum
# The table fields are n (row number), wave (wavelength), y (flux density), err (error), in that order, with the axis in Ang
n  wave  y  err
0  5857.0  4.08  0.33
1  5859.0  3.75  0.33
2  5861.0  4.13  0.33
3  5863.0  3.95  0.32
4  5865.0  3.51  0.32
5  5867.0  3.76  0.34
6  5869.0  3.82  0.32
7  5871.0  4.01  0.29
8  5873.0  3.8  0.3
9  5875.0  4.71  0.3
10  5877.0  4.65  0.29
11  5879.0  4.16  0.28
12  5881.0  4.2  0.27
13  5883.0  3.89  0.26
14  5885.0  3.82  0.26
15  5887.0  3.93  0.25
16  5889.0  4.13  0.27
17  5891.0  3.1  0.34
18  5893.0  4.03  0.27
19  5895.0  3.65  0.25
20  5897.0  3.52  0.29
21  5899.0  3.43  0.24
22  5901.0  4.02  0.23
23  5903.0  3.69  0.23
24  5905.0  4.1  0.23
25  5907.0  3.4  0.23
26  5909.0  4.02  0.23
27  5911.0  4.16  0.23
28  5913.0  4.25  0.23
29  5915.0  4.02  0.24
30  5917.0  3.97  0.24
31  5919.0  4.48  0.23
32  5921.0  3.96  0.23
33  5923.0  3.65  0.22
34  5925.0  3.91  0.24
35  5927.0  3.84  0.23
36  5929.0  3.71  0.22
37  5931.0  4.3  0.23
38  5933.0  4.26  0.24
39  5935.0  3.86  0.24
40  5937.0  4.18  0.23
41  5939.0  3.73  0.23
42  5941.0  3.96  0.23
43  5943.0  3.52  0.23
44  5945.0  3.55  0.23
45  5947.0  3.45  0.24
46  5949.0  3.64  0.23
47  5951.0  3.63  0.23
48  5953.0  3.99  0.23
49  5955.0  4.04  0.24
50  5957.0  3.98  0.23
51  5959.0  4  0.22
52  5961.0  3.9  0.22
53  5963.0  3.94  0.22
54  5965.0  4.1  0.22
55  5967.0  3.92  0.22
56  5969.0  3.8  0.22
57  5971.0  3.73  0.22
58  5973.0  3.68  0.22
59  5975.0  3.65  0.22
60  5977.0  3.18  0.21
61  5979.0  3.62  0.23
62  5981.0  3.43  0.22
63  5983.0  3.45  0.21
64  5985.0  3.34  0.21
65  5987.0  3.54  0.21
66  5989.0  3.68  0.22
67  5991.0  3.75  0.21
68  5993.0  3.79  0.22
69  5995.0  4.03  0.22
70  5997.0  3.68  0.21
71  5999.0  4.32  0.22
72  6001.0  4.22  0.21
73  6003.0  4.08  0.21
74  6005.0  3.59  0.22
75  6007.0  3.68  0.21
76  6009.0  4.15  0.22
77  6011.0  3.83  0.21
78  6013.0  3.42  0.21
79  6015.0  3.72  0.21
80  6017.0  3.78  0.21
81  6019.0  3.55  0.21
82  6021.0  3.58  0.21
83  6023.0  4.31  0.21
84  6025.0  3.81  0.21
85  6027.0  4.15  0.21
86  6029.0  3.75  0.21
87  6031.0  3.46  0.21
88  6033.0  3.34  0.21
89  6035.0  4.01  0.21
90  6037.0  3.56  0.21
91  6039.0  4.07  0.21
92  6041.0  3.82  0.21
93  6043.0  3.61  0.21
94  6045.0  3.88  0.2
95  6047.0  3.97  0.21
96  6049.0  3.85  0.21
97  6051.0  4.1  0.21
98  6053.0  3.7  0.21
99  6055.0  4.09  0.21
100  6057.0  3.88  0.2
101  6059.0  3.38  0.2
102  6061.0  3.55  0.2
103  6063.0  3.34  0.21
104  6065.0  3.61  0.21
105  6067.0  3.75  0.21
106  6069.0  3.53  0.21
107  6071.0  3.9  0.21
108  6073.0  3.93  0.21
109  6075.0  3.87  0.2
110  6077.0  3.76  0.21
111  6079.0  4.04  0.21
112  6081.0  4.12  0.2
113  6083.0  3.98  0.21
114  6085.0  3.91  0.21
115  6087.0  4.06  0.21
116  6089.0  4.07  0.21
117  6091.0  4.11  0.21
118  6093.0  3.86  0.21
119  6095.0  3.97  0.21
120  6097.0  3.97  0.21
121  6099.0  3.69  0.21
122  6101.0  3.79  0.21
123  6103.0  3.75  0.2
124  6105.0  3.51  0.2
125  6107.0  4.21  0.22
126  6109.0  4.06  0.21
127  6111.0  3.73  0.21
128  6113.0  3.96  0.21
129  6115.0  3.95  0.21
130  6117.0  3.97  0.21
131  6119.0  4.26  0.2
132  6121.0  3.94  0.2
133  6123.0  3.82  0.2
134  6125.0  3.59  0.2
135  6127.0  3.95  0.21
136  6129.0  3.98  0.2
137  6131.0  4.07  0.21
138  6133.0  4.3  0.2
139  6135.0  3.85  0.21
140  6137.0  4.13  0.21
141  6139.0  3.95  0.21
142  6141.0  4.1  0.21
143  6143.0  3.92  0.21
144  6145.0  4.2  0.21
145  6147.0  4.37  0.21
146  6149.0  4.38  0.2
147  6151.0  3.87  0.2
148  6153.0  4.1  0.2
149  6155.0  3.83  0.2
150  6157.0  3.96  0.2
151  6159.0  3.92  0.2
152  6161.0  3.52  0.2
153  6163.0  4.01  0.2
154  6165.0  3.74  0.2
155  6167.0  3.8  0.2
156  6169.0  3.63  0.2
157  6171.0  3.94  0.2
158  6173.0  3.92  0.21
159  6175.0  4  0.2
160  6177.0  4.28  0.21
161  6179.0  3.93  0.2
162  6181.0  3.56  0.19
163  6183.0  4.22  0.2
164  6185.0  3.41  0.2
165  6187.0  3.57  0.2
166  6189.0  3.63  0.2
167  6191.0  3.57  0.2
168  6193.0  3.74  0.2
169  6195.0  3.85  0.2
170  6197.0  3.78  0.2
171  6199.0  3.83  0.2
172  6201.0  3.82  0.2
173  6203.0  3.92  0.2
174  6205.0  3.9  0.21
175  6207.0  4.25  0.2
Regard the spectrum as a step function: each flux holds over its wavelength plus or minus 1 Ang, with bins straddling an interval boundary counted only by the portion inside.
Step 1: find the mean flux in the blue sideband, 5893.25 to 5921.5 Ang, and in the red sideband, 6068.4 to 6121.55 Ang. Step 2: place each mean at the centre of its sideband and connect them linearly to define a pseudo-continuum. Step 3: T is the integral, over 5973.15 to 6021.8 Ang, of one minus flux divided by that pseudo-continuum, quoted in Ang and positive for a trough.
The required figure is 2.5 Ang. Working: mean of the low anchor 3.91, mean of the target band 3.71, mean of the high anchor 3.93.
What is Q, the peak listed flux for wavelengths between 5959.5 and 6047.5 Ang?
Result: 4.32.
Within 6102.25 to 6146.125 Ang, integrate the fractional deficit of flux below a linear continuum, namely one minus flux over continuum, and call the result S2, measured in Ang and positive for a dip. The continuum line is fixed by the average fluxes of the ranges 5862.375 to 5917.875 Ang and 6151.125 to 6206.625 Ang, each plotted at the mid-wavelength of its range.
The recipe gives -1.3 Ang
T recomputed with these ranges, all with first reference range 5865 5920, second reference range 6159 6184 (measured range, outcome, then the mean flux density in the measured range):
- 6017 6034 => 0.7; 3.75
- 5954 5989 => 1.8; 3.72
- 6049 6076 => 1.1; 3.74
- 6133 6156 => -1.1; 4.07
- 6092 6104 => 0.2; 3.84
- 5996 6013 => 0.0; 3.91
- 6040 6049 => 0.2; 3.82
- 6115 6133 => -0.3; 3.97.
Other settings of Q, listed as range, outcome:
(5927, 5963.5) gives 4.3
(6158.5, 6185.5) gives 4.28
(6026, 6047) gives 4.15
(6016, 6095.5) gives 4.31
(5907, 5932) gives 4.48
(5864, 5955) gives 4.71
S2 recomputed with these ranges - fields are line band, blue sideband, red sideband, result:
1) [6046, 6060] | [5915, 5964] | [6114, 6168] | 0.3 Ang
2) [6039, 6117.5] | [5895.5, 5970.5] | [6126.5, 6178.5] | 2.0 Ang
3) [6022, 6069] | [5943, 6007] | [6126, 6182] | 0.8 Ang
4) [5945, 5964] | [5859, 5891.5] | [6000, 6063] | 0.3 Ang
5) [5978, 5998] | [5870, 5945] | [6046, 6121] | 1.4 Ang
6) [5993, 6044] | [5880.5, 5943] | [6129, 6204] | 1.1 Ang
